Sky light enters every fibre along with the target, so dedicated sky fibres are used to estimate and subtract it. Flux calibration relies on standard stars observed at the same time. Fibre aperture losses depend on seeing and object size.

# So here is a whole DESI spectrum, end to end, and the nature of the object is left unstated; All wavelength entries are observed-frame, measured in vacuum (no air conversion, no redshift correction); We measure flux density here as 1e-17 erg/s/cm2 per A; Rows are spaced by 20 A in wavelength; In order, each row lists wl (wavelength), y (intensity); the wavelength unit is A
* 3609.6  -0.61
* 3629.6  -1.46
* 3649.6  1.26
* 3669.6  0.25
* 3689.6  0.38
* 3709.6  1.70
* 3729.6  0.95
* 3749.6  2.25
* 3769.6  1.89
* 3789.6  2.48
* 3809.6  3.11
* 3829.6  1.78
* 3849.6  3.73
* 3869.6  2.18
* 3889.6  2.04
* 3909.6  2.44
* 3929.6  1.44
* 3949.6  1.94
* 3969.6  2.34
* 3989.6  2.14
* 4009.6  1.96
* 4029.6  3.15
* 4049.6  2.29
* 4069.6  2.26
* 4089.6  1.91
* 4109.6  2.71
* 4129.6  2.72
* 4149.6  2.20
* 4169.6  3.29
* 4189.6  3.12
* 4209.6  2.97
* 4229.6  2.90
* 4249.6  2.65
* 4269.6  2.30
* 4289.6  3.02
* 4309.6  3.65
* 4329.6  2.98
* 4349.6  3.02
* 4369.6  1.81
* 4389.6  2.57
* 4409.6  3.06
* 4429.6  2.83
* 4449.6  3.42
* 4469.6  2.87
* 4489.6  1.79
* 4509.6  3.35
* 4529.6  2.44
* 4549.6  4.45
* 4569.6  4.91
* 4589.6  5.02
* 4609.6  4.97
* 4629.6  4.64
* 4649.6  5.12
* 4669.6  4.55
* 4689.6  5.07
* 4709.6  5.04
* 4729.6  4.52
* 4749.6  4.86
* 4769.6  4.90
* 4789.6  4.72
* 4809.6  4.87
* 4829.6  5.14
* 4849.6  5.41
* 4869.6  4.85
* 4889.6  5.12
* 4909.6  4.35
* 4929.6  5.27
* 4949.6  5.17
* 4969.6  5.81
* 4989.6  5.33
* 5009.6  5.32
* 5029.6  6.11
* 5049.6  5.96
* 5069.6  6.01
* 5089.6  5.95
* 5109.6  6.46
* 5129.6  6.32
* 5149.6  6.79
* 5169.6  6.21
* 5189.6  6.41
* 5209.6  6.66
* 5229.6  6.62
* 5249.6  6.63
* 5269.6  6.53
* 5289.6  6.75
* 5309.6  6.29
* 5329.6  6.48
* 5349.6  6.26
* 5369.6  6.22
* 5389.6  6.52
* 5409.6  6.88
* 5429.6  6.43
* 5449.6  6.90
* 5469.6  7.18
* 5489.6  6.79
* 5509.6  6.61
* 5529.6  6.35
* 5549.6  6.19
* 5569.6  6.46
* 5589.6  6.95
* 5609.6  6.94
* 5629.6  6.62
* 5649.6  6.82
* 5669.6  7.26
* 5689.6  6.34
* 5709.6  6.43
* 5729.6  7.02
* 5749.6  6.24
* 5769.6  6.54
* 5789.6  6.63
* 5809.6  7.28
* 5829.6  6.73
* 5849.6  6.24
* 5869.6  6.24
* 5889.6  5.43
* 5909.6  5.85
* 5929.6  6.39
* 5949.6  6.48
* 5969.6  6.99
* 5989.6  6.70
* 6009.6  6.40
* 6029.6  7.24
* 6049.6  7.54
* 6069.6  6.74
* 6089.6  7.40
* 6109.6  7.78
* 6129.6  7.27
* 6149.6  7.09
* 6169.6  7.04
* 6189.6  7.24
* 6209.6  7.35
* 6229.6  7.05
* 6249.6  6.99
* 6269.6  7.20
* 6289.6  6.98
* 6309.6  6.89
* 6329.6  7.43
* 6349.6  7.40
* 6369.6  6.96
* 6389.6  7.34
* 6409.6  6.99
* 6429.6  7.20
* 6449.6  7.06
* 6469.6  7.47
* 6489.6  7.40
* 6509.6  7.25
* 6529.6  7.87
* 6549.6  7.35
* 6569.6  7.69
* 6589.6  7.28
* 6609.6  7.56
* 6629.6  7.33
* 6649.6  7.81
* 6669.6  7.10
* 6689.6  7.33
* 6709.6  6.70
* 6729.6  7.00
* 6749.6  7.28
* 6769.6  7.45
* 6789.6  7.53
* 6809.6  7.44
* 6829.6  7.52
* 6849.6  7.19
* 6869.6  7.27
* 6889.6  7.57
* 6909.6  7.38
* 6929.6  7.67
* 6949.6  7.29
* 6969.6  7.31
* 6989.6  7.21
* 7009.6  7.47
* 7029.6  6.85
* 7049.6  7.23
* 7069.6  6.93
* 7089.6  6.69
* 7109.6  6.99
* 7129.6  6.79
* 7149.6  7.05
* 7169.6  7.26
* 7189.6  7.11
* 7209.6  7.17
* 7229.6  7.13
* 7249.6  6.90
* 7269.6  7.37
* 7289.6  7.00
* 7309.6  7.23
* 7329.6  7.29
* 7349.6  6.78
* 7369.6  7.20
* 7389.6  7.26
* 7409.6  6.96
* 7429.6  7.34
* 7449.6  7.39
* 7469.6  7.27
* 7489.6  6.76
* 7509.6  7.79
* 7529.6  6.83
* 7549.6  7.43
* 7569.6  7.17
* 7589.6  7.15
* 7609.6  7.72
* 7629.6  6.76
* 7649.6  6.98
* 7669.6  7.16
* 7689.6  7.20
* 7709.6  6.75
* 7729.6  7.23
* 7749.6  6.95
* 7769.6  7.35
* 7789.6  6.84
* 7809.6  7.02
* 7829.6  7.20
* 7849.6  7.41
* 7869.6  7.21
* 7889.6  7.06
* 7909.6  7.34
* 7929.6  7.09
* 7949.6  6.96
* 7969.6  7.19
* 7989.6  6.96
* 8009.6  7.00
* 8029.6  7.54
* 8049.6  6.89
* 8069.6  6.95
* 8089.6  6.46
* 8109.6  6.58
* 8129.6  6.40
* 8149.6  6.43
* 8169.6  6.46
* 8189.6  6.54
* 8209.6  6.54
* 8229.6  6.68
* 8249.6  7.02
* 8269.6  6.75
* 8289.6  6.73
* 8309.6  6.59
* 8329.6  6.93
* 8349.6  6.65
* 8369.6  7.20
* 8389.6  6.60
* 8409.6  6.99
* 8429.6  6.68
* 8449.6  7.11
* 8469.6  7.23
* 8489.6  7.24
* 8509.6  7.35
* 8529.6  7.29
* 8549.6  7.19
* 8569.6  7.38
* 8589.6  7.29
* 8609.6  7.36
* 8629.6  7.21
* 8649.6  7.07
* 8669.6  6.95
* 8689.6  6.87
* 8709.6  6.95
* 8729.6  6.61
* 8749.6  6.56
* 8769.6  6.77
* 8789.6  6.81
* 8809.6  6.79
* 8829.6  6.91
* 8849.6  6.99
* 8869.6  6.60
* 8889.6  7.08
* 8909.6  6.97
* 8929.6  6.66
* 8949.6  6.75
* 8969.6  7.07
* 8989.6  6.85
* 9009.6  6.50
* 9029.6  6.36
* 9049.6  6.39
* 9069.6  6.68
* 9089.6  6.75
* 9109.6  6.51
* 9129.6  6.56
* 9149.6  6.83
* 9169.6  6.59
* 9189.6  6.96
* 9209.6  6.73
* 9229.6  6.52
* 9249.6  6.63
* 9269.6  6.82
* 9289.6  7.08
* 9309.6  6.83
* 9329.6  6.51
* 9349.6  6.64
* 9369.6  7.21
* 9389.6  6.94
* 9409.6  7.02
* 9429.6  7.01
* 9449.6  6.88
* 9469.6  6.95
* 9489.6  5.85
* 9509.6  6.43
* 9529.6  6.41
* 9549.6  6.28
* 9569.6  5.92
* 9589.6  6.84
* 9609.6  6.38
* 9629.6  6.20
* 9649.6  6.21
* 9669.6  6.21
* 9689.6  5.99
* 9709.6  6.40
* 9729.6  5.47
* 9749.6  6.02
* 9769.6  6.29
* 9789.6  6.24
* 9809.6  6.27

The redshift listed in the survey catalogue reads 0.14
